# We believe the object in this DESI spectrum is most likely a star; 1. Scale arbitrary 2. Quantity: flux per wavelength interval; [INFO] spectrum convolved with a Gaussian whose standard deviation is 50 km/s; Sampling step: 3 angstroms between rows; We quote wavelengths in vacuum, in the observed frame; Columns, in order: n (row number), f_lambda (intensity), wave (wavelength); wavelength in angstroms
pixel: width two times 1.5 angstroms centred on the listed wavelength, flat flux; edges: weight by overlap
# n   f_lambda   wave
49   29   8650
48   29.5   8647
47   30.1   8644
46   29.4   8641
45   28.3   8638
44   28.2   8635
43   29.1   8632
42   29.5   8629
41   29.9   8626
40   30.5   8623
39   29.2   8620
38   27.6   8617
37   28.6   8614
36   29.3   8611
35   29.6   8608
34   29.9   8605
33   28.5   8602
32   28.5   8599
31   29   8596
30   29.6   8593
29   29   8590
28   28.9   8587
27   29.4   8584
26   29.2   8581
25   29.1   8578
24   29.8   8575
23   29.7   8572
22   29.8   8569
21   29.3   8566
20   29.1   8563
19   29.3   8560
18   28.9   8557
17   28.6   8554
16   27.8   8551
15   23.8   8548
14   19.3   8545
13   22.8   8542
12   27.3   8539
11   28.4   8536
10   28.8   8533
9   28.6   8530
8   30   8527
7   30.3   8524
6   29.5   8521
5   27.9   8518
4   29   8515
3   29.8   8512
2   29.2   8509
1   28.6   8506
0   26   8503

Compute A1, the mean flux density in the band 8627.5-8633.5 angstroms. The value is 29.3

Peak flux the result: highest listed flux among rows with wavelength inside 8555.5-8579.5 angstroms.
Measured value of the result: 29.8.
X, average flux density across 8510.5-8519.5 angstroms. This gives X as 28.9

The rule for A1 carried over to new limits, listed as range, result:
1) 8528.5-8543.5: 27.2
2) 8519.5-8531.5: 29.6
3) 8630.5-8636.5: 28.7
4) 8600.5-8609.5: 29.3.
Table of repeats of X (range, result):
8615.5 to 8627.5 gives 29.3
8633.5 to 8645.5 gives 29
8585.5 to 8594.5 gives 29.2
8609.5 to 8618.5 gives 28.5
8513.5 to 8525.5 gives 29.2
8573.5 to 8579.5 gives 29.5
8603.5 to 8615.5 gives 29.4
